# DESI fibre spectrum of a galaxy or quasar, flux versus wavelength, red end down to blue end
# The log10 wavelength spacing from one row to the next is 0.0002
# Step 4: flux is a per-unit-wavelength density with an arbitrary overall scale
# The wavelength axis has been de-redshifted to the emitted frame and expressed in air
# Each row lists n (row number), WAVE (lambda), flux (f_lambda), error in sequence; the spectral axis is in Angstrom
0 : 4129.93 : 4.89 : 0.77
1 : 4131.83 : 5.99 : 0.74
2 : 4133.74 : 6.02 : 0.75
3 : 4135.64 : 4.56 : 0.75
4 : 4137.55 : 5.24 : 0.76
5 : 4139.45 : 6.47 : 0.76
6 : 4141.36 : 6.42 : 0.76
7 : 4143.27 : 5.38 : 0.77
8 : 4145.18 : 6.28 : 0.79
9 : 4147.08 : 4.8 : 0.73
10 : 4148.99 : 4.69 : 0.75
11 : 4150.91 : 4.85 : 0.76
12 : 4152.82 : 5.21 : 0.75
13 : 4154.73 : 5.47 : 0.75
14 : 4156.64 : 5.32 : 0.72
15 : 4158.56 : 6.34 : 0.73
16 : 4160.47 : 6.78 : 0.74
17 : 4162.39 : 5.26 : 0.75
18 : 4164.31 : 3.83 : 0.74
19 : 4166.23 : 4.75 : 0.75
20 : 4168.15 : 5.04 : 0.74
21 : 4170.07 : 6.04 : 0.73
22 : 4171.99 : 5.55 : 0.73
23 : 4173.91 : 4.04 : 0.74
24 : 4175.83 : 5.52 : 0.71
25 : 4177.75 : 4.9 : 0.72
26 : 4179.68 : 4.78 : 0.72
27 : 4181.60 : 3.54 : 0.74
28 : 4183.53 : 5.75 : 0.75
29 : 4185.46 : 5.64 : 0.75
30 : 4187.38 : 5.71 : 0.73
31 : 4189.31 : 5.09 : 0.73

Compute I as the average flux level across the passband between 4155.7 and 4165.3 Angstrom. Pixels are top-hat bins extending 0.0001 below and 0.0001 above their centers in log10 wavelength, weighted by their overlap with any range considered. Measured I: 5.5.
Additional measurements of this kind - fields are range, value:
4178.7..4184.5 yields 4.69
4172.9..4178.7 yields 4.83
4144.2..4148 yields 5.56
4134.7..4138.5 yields 4.9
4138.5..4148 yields 5.88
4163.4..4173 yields 5.04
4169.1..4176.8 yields 5.29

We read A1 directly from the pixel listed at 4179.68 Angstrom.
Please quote 4.78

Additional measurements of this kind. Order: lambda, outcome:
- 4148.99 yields 4.69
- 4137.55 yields 5.24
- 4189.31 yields 5.09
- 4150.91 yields 4.85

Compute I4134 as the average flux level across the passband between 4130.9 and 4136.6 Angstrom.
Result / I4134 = 5.51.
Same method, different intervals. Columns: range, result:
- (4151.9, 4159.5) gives 5.59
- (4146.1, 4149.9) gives 4.77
